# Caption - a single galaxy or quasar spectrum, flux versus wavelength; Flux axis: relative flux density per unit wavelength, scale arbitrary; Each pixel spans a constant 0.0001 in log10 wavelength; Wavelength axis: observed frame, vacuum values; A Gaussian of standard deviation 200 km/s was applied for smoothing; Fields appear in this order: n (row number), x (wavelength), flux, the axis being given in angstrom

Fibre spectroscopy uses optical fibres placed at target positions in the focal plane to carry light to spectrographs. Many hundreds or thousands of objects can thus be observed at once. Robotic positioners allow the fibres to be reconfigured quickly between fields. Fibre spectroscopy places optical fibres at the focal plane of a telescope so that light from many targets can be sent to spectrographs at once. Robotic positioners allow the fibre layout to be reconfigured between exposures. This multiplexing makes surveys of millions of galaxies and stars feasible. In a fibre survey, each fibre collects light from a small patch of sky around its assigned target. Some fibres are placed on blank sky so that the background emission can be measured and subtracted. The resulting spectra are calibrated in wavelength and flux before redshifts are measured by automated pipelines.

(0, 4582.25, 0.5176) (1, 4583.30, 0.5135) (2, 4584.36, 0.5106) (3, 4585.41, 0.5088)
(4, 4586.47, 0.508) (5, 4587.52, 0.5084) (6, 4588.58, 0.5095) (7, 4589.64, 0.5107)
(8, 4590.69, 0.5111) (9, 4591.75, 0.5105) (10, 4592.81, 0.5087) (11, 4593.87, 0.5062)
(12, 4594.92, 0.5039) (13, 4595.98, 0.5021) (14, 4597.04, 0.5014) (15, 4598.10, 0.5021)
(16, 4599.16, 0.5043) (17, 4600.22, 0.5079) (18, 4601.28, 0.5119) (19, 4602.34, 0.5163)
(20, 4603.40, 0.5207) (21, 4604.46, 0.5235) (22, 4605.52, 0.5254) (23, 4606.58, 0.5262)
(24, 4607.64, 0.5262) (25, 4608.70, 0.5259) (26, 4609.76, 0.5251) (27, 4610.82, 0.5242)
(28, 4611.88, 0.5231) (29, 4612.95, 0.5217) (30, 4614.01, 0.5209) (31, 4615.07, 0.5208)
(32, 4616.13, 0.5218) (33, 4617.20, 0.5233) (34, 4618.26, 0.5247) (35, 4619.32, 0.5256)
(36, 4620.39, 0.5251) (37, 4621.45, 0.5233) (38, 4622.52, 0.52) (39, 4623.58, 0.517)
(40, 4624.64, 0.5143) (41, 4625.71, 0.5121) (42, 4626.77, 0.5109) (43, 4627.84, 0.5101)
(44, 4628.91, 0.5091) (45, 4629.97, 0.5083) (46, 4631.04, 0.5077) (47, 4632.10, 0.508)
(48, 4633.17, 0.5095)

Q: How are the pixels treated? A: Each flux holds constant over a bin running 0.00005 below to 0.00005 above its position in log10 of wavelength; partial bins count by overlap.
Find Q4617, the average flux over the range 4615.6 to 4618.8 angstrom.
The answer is 0.523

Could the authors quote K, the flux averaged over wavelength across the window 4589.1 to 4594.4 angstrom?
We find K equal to 0.51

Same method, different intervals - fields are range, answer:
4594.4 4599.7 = 0.502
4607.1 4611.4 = 0.526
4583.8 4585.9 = 0.51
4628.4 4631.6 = 0.51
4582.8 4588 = 0.51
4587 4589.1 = 0.508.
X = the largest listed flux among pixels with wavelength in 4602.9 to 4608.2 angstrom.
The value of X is 0.5262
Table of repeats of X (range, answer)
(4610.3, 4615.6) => 0.5242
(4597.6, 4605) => 0.5235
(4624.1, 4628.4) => 0.5143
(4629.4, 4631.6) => 0.5083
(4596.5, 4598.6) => 0.5021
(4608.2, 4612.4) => 0.5259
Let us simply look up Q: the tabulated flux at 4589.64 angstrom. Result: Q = 0.5107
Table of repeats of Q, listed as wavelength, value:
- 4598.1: 0.5021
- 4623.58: 0.517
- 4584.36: 0.5106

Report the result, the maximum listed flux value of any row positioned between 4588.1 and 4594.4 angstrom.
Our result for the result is 0.5111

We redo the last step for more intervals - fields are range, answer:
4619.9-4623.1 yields 0.5251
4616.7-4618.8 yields 0.5247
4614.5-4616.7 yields 0.5218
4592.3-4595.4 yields 0.5087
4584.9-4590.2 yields 0.5107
